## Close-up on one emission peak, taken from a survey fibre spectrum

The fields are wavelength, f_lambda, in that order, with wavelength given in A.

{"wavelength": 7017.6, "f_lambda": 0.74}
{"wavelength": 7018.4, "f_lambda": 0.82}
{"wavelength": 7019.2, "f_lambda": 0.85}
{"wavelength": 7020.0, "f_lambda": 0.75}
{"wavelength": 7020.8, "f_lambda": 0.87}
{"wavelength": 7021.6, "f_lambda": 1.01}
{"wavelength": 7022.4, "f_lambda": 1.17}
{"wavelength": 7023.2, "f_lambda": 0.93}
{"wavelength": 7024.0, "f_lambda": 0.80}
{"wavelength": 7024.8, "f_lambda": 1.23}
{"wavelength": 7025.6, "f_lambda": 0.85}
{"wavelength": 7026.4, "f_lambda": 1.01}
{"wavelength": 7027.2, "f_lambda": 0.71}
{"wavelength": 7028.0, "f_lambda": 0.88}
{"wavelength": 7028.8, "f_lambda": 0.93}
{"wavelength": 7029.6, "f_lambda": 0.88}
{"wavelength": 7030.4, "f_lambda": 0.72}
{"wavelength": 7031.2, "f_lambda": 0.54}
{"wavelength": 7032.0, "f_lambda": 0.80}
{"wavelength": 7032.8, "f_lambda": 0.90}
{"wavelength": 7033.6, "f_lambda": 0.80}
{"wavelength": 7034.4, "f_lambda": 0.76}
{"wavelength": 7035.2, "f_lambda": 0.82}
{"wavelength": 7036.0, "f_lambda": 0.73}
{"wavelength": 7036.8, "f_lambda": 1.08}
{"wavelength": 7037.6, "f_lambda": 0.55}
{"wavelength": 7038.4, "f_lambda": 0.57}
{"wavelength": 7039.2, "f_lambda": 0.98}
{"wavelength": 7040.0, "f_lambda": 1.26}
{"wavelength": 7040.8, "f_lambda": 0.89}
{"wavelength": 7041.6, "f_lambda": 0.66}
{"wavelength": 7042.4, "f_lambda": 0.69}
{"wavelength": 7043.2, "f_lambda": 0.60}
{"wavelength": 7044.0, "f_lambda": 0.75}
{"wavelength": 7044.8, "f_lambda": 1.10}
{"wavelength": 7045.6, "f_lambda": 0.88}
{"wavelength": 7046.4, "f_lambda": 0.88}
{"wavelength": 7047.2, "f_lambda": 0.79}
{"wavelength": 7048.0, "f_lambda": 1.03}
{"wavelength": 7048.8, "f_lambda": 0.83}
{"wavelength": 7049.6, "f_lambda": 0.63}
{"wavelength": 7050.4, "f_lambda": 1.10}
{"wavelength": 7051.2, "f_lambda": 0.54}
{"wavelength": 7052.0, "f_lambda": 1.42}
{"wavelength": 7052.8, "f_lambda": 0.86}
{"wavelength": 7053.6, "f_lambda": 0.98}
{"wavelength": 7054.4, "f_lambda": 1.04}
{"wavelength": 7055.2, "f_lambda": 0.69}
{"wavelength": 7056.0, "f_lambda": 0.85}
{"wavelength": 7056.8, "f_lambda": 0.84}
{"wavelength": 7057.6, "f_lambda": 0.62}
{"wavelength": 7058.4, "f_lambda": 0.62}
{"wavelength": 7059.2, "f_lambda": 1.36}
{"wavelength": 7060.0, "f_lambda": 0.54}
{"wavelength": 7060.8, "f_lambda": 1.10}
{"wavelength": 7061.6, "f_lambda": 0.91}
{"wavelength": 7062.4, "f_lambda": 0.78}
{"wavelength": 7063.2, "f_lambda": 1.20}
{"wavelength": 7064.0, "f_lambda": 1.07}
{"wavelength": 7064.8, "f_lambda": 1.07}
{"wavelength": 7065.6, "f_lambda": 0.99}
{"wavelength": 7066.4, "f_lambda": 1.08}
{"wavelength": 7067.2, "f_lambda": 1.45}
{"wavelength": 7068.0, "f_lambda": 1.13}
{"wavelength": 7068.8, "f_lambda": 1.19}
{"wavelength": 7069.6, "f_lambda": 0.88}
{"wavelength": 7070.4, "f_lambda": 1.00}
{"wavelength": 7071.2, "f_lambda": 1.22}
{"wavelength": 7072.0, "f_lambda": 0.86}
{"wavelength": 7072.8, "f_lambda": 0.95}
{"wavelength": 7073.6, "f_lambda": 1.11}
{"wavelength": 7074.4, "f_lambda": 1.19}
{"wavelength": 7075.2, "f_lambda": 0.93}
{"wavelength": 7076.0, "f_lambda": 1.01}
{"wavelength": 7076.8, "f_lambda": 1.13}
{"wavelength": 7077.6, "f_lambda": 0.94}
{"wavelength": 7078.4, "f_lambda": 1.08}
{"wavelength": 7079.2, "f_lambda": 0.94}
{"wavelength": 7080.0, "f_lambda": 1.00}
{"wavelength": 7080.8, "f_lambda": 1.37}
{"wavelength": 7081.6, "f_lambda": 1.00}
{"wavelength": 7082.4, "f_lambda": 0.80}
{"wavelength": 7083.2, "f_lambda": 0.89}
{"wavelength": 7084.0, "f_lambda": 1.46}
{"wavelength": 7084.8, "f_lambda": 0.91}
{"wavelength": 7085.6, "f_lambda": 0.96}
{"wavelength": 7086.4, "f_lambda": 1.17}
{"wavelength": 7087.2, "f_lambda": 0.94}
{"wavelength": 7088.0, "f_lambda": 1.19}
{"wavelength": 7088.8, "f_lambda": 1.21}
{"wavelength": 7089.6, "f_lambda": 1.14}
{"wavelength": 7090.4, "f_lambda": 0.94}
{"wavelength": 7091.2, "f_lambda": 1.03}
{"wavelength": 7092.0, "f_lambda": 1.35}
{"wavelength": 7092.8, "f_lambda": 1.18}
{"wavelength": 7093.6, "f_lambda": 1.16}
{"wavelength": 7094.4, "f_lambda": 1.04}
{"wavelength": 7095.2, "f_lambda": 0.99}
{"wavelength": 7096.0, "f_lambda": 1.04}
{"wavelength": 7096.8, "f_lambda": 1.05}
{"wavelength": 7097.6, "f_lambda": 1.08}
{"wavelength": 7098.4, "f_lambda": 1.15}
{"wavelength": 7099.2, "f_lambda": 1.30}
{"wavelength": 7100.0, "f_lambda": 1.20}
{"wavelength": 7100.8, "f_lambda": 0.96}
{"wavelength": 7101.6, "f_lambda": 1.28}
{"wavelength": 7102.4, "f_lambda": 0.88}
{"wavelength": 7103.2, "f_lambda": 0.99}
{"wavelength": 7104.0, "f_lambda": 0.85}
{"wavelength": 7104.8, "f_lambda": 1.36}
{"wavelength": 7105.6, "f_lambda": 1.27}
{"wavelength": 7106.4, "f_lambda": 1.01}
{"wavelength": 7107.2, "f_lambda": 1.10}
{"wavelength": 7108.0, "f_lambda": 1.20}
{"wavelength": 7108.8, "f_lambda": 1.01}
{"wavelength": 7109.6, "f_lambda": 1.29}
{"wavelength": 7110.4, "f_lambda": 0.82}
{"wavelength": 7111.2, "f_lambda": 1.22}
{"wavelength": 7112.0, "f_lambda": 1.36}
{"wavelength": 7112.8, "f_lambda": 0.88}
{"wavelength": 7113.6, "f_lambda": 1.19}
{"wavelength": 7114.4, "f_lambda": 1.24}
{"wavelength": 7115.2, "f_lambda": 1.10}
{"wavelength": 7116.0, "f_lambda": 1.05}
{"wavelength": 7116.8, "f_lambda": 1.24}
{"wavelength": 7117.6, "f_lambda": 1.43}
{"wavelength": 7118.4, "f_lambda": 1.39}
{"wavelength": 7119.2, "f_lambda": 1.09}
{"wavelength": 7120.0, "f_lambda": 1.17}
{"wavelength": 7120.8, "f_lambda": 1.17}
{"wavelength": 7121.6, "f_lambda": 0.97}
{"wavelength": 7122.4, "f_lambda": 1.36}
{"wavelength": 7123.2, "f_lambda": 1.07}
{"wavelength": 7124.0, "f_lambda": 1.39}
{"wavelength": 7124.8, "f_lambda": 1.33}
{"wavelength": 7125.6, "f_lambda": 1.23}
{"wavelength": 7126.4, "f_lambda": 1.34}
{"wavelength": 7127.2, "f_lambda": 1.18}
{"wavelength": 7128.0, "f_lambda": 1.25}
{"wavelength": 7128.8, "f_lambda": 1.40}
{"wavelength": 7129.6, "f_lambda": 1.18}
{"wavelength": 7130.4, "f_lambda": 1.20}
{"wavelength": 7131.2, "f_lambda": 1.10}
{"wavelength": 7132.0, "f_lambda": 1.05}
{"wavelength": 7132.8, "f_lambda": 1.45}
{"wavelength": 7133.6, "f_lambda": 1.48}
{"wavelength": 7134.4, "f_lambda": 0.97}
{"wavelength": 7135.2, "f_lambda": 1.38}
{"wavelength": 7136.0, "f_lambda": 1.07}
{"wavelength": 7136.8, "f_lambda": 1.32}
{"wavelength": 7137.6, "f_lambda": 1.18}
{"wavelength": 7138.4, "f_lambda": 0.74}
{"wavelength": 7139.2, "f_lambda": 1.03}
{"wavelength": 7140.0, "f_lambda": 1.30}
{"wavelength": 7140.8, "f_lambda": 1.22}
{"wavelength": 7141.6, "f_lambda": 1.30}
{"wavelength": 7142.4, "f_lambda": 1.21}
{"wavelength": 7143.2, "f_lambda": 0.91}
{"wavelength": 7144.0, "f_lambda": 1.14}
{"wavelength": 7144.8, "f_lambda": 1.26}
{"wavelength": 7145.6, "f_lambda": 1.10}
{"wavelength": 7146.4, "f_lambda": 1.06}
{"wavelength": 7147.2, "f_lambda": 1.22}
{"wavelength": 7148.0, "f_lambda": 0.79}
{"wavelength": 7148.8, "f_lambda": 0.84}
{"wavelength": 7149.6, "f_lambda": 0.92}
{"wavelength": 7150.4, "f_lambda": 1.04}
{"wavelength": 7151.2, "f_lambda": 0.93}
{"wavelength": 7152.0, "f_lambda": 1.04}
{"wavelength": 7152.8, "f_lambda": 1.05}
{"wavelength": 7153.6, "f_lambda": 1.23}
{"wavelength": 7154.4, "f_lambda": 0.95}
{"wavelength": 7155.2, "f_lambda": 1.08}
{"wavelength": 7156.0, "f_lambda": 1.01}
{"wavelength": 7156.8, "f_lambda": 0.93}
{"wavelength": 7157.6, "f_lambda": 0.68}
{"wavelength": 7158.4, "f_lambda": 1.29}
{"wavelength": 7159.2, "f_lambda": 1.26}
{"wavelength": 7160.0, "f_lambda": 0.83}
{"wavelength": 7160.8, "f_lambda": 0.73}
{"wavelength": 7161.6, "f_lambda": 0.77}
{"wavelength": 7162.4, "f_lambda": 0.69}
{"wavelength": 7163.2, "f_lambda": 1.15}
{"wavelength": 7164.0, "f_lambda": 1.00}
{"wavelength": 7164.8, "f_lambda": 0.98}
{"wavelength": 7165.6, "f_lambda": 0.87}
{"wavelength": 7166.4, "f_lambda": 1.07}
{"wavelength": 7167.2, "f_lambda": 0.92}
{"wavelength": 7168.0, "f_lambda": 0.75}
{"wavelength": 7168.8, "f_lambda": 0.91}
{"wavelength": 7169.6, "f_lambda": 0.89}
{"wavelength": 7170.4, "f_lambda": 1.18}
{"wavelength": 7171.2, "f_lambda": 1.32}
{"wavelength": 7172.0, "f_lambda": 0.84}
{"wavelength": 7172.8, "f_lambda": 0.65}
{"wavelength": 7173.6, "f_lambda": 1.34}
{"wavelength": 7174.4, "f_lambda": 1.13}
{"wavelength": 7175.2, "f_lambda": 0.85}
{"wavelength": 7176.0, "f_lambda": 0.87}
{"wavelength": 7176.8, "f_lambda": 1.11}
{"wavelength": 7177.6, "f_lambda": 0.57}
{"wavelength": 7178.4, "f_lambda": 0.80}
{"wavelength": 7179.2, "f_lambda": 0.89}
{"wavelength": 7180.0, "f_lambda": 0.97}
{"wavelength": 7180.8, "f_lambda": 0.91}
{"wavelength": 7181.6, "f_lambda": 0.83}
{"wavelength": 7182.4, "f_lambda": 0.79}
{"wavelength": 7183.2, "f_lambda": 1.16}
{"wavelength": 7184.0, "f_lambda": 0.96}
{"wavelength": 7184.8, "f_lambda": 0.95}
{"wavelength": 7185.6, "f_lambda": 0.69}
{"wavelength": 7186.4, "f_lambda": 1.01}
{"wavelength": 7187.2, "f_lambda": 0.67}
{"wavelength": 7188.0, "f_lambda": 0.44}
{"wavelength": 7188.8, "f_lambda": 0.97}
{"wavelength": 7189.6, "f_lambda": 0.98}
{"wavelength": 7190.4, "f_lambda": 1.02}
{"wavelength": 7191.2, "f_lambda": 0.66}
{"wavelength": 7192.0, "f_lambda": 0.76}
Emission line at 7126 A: C III]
